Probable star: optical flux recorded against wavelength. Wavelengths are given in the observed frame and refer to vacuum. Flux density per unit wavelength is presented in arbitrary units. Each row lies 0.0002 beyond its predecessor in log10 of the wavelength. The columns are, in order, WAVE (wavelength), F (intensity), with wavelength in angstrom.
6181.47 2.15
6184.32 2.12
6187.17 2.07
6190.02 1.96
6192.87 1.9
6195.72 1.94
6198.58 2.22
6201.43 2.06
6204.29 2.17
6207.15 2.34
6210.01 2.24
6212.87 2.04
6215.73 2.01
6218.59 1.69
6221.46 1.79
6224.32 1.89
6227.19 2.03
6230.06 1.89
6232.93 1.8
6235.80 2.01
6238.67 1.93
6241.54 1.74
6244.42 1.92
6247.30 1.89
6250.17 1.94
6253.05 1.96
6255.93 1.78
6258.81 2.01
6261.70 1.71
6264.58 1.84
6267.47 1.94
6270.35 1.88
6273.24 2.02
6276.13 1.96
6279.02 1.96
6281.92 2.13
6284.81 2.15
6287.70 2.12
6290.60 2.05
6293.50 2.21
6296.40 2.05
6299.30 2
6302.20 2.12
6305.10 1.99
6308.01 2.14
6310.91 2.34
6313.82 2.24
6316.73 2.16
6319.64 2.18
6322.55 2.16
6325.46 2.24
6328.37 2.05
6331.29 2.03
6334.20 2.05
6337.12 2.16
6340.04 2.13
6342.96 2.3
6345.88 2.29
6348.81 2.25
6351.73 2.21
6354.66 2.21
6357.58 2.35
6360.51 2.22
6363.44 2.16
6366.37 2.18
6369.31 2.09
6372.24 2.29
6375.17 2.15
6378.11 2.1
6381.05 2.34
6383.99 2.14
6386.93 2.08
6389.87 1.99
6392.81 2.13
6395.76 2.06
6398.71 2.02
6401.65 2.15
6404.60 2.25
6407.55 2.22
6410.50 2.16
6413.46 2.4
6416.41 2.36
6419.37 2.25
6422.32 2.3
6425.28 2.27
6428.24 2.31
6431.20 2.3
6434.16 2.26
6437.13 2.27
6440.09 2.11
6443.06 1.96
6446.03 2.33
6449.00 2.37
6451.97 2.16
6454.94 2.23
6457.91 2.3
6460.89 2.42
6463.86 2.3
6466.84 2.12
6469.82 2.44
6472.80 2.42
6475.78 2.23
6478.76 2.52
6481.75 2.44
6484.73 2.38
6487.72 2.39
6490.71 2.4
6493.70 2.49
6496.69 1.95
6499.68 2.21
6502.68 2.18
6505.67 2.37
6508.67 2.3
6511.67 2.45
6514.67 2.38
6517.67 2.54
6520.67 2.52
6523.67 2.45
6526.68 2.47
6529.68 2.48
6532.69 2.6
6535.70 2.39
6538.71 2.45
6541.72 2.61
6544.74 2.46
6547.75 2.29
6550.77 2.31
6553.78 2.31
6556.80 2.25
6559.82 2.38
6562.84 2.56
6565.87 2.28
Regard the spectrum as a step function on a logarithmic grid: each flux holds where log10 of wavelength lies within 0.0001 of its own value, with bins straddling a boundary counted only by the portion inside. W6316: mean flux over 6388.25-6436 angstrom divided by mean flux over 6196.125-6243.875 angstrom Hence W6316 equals 1.1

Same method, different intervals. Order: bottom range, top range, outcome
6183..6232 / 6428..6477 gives 1.12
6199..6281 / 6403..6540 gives 1.19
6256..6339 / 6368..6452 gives 1.07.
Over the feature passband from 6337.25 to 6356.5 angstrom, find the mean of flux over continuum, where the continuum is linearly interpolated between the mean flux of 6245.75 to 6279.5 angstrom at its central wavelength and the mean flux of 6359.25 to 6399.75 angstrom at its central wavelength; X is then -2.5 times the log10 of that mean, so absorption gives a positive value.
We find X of -0.08 mag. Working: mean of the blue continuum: 1.91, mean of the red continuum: 2.14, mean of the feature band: 2.23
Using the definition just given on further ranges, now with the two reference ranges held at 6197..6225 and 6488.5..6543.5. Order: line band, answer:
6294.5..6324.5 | 0.01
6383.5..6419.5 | 0.05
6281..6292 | 0.01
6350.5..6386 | 0.01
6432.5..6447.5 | 0.06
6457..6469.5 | 0.02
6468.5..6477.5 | -0.01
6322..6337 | 0.04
